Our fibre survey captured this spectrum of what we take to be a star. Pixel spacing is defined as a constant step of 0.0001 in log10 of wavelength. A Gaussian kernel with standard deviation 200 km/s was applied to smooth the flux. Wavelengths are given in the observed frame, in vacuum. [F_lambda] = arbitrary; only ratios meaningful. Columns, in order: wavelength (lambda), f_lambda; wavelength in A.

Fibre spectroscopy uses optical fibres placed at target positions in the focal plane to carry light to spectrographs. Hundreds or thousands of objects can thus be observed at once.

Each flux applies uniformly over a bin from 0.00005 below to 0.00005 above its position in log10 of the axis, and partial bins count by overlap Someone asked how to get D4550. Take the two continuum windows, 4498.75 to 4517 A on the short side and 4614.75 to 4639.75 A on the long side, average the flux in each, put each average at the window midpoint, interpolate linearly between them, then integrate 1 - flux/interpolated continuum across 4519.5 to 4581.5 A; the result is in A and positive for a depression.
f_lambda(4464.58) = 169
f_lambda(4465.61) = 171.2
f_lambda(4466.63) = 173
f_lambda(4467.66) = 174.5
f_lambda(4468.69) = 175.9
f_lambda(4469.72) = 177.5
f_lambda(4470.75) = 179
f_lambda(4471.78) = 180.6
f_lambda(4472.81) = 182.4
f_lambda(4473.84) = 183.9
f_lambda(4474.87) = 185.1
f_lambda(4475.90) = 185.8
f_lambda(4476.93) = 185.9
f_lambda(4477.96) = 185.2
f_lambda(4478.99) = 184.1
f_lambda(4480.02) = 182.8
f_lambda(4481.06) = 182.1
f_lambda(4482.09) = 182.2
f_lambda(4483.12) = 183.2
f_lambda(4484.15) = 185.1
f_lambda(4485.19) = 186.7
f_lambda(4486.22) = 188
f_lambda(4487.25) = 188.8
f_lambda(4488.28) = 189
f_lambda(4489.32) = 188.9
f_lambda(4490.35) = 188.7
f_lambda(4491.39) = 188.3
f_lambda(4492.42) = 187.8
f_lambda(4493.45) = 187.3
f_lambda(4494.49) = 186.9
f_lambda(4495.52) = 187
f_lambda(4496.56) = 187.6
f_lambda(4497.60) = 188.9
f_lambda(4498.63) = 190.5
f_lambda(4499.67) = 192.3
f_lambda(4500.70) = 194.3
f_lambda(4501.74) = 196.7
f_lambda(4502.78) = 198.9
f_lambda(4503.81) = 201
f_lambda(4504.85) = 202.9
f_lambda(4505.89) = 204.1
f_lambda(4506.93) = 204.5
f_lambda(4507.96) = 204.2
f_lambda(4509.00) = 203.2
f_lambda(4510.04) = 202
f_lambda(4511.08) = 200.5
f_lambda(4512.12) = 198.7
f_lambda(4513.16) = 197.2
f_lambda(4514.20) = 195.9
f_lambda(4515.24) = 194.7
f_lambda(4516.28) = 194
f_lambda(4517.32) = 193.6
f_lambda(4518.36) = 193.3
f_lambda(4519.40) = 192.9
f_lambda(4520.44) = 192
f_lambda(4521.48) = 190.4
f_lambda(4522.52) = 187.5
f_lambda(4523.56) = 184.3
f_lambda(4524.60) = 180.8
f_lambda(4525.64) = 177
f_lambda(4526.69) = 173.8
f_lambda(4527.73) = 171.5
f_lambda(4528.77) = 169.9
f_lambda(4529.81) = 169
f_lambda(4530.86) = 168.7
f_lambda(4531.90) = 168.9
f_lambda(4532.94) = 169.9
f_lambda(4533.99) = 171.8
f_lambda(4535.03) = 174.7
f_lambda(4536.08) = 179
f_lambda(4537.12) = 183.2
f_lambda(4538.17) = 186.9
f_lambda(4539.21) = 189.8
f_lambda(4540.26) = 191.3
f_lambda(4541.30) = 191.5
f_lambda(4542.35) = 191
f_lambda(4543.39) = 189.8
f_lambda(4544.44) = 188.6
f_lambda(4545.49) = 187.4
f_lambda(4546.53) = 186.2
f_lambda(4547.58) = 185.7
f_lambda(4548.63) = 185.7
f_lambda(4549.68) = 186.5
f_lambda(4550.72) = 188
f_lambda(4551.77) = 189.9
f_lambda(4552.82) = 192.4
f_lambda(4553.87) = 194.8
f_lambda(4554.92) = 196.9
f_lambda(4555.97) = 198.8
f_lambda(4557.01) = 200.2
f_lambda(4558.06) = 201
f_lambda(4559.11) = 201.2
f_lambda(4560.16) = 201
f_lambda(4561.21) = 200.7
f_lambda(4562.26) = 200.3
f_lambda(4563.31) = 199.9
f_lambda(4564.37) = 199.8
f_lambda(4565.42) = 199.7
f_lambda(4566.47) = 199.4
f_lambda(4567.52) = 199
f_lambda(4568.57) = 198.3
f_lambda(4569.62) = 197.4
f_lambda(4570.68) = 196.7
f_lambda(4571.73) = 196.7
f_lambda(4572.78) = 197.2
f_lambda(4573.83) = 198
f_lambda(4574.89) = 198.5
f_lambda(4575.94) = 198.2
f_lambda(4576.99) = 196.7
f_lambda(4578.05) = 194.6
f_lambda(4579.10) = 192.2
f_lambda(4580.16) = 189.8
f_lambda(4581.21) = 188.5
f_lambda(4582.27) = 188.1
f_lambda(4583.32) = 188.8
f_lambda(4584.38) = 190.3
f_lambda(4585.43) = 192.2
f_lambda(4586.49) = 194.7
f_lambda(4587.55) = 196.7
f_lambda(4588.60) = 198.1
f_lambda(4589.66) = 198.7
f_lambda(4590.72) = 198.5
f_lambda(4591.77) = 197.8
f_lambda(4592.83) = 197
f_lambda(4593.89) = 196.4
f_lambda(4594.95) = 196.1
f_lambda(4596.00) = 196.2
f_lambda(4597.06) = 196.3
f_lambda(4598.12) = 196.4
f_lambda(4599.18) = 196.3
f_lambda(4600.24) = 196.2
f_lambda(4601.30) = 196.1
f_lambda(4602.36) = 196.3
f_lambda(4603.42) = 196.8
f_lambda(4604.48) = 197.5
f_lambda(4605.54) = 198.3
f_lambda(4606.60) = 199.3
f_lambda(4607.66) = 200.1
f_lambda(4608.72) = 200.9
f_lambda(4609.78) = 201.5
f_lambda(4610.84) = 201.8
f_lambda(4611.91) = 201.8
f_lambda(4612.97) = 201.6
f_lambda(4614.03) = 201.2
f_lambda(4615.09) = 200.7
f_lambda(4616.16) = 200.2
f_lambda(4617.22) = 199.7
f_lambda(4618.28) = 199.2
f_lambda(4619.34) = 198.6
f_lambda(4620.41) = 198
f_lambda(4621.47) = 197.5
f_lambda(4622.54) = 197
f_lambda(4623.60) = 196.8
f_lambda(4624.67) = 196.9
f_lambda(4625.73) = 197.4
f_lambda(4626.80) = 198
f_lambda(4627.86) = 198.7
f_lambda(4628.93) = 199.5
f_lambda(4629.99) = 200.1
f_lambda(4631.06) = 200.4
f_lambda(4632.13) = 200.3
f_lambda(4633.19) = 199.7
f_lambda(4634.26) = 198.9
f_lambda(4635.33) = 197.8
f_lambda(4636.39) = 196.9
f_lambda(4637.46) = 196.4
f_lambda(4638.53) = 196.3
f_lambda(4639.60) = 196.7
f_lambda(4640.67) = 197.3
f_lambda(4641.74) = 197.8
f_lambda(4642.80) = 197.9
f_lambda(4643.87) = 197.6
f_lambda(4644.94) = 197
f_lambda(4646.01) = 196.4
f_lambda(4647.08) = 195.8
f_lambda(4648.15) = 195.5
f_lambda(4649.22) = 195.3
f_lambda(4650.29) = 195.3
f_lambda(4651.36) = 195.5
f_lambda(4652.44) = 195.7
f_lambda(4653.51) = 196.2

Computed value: 2.9 A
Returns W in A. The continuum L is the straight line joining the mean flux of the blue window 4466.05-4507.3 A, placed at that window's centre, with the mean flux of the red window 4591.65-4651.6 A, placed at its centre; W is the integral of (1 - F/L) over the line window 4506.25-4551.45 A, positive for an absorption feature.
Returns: 0.9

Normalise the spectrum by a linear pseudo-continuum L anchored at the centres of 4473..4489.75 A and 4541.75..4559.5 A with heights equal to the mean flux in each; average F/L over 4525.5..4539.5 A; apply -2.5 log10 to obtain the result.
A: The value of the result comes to 0.09 mag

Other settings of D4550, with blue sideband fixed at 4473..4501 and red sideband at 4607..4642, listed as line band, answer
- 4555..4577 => -0.6 A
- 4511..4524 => -0.3 A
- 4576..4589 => 0.2 A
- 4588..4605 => 0.0 A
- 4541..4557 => 0.1 A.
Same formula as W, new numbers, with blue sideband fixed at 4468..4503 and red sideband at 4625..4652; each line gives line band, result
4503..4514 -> -0.8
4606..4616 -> -0.3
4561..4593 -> -0.5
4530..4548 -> 0.7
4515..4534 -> 0.8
